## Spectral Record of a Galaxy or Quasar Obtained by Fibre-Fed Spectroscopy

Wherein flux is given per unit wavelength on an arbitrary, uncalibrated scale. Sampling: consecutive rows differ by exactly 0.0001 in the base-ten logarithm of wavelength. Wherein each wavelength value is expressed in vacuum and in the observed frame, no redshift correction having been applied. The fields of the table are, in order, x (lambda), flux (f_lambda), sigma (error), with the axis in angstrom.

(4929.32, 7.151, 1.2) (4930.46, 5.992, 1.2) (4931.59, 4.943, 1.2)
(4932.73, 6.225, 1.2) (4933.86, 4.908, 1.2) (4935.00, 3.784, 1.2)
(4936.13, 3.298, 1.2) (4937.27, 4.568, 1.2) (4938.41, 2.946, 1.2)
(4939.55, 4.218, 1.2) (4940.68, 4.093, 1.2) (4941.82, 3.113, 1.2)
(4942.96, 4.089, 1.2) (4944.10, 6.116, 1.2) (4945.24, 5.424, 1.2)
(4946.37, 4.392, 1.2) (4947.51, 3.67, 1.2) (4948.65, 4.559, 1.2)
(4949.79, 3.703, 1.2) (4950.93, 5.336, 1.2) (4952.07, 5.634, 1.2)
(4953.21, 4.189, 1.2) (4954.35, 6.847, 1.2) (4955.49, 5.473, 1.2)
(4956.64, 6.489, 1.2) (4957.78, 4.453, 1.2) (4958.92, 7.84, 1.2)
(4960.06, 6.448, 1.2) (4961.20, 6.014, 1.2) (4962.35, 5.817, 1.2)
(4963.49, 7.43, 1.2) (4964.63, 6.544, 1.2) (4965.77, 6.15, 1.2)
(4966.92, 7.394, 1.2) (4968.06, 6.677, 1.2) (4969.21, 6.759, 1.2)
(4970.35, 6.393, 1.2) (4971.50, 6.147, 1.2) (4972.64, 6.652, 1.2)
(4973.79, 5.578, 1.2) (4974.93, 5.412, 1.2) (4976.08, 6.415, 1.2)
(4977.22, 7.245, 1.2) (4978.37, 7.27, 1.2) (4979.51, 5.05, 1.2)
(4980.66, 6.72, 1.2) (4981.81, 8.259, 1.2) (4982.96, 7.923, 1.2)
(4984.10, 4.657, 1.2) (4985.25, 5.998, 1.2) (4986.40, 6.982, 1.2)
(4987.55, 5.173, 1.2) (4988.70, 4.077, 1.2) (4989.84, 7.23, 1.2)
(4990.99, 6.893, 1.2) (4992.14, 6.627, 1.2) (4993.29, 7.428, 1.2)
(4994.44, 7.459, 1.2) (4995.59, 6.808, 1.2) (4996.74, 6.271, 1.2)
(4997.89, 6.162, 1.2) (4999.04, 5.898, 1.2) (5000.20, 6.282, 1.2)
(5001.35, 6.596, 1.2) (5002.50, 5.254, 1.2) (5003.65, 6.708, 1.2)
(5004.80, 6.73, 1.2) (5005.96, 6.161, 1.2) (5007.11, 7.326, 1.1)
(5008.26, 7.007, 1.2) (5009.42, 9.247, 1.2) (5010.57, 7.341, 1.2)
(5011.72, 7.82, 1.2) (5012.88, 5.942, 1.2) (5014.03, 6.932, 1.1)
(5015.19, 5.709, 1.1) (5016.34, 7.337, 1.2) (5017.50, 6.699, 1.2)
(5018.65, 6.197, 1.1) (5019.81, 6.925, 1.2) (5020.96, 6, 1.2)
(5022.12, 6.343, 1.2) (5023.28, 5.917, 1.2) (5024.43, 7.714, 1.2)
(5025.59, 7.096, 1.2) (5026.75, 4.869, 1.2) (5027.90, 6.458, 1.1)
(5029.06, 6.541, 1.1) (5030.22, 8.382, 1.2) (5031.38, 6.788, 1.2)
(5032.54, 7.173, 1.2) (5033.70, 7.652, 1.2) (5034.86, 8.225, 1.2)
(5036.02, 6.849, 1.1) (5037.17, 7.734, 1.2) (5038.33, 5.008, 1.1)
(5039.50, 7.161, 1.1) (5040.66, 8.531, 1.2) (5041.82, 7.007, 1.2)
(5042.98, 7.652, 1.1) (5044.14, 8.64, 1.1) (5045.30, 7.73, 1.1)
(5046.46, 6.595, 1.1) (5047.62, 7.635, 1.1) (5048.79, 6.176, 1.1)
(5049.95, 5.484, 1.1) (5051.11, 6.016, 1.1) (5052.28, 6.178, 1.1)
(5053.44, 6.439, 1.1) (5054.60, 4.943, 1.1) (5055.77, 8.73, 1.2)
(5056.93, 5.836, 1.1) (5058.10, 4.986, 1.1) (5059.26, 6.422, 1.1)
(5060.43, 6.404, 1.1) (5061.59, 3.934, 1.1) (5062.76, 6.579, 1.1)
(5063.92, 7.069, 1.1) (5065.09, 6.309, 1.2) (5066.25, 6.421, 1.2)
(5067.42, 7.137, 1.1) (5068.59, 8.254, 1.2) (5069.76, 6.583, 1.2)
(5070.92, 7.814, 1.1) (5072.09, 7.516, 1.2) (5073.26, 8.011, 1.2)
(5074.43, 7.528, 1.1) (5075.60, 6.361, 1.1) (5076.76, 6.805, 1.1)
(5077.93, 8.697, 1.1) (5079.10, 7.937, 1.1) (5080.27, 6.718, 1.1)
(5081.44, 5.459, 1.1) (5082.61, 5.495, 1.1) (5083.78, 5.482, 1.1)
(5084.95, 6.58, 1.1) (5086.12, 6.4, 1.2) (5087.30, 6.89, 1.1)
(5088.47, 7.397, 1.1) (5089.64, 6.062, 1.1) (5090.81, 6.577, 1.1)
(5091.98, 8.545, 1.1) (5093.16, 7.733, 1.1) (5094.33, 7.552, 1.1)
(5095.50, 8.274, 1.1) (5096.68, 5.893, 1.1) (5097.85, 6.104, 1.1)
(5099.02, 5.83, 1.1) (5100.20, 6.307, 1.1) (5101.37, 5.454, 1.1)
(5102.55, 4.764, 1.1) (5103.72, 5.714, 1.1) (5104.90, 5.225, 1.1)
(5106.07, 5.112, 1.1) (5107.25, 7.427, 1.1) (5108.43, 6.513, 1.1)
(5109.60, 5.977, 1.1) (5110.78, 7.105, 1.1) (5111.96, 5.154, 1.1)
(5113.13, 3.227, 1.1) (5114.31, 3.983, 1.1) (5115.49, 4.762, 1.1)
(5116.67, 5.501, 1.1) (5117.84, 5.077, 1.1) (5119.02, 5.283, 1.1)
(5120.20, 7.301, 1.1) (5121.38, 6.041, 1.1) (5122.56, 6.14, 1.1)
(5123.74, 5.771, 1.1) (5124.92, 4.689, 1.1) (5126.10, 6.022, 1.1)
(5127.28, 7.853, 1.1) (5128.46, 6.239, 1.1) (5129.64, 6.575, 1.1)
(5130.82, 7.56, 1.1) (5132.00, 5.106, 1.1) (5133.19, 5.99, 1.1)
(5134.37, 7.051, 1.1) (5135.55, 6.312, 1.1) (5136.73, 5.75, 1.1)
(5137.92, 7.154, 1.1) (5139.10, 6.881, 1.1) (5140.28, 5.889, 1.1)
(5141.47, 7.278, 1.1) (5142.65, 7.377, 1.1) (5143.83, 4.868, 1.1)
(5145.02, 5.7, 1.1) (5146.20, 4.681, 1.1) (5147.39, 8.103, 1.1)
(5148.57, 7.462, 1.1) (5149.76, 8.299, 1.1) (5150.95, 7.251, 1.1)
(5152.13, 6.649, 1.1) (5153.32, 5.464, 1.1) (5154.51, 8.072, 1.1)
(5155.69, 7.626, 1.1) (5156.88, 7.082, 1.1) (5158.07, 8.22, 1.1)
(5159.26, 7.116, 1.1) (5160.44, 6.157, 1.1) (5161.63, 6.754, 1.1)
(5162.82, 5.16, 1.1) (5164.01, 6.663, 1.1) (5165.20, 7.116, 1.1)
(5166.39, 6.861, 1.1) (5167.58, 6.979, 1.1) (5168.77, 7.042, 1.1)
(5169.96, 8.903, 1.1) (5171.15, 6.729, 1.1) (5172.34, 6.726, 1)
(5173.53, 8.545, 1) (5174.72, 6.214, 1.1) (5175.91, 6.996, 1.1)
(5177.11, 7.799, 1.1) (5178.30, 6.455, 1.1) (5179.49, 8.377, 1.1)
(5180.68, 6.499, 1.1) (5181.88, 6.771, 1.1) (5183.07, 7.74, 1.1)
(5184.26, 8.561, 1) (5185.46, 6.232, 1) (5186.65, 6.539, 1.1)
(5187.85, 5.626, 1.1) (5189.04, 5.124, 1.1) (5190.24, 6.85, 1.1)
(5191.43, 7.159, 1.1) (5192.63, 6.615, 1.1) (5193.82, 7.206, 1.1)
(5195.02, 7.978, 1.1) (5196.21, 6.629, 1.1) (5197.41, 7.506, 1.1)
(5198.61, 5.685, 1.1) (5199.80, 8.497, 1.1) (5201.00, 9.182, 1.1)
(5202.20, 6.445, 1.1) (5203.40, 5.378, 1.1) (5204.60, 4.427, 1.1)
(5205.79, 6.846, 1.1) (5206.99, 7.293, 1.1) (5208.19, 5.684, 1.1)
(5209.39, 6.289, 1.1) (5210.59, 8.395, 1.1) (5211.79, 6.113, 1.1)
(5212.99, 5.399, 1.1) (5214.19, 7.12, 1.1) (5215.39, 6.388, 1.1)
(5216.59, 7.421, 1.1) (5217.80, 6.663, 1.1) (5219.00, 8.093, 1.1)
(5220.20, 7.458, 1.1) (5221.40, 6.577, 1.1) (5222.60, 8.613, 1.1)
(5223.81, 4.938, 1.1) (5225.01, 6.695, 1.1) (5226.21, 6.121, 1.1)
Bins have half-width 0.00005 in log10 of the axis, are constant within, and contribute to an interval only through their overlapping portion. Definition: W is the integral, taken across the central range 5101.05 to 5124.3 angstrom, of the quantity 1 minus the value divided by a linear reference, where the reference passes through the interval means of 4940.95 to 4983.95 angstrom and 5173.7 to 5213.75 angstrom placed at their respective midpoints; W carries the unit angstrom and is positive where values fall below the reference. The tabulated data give 3.3 angstrom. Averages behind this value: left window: 5.91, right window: 6.82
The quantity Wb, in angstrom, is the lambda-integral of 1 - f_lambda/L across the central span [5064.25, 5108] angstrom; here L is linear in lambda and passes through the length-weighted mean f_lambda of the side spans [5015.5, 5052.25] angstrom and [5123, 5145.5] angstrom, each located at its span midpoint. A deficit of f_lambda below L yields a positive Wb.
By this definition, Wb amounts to -0.7 angstrom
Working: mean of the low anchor 6.9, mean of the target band 6.71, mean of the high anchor 6.32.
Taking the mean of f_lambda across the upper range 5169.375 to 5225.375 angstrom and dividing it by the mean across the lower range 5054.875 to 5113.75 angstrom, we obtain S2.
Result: 1.1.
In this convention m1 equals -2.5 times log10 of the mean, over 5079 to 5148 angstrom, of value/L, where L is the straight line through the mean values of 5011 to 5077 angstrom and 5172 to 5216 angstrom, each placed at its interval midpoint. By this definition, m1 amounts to 0.11 mag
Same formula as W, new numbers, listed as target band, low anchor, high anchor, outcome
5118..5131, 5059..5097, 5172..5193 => 1.3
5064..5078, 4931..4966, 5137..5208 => -2.6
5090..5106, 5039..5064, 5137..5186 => 0.9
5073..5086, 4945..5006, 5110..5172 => -0.9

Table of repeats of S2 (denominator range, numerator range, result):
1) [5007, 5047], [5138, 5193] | 0.98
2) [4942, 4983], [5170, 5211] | 1.16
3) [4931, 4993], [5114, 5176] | 1.15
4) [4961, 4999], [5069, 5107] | 1.03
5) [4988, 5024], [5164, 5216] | 1.04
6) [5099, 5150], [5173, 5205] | 1.15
